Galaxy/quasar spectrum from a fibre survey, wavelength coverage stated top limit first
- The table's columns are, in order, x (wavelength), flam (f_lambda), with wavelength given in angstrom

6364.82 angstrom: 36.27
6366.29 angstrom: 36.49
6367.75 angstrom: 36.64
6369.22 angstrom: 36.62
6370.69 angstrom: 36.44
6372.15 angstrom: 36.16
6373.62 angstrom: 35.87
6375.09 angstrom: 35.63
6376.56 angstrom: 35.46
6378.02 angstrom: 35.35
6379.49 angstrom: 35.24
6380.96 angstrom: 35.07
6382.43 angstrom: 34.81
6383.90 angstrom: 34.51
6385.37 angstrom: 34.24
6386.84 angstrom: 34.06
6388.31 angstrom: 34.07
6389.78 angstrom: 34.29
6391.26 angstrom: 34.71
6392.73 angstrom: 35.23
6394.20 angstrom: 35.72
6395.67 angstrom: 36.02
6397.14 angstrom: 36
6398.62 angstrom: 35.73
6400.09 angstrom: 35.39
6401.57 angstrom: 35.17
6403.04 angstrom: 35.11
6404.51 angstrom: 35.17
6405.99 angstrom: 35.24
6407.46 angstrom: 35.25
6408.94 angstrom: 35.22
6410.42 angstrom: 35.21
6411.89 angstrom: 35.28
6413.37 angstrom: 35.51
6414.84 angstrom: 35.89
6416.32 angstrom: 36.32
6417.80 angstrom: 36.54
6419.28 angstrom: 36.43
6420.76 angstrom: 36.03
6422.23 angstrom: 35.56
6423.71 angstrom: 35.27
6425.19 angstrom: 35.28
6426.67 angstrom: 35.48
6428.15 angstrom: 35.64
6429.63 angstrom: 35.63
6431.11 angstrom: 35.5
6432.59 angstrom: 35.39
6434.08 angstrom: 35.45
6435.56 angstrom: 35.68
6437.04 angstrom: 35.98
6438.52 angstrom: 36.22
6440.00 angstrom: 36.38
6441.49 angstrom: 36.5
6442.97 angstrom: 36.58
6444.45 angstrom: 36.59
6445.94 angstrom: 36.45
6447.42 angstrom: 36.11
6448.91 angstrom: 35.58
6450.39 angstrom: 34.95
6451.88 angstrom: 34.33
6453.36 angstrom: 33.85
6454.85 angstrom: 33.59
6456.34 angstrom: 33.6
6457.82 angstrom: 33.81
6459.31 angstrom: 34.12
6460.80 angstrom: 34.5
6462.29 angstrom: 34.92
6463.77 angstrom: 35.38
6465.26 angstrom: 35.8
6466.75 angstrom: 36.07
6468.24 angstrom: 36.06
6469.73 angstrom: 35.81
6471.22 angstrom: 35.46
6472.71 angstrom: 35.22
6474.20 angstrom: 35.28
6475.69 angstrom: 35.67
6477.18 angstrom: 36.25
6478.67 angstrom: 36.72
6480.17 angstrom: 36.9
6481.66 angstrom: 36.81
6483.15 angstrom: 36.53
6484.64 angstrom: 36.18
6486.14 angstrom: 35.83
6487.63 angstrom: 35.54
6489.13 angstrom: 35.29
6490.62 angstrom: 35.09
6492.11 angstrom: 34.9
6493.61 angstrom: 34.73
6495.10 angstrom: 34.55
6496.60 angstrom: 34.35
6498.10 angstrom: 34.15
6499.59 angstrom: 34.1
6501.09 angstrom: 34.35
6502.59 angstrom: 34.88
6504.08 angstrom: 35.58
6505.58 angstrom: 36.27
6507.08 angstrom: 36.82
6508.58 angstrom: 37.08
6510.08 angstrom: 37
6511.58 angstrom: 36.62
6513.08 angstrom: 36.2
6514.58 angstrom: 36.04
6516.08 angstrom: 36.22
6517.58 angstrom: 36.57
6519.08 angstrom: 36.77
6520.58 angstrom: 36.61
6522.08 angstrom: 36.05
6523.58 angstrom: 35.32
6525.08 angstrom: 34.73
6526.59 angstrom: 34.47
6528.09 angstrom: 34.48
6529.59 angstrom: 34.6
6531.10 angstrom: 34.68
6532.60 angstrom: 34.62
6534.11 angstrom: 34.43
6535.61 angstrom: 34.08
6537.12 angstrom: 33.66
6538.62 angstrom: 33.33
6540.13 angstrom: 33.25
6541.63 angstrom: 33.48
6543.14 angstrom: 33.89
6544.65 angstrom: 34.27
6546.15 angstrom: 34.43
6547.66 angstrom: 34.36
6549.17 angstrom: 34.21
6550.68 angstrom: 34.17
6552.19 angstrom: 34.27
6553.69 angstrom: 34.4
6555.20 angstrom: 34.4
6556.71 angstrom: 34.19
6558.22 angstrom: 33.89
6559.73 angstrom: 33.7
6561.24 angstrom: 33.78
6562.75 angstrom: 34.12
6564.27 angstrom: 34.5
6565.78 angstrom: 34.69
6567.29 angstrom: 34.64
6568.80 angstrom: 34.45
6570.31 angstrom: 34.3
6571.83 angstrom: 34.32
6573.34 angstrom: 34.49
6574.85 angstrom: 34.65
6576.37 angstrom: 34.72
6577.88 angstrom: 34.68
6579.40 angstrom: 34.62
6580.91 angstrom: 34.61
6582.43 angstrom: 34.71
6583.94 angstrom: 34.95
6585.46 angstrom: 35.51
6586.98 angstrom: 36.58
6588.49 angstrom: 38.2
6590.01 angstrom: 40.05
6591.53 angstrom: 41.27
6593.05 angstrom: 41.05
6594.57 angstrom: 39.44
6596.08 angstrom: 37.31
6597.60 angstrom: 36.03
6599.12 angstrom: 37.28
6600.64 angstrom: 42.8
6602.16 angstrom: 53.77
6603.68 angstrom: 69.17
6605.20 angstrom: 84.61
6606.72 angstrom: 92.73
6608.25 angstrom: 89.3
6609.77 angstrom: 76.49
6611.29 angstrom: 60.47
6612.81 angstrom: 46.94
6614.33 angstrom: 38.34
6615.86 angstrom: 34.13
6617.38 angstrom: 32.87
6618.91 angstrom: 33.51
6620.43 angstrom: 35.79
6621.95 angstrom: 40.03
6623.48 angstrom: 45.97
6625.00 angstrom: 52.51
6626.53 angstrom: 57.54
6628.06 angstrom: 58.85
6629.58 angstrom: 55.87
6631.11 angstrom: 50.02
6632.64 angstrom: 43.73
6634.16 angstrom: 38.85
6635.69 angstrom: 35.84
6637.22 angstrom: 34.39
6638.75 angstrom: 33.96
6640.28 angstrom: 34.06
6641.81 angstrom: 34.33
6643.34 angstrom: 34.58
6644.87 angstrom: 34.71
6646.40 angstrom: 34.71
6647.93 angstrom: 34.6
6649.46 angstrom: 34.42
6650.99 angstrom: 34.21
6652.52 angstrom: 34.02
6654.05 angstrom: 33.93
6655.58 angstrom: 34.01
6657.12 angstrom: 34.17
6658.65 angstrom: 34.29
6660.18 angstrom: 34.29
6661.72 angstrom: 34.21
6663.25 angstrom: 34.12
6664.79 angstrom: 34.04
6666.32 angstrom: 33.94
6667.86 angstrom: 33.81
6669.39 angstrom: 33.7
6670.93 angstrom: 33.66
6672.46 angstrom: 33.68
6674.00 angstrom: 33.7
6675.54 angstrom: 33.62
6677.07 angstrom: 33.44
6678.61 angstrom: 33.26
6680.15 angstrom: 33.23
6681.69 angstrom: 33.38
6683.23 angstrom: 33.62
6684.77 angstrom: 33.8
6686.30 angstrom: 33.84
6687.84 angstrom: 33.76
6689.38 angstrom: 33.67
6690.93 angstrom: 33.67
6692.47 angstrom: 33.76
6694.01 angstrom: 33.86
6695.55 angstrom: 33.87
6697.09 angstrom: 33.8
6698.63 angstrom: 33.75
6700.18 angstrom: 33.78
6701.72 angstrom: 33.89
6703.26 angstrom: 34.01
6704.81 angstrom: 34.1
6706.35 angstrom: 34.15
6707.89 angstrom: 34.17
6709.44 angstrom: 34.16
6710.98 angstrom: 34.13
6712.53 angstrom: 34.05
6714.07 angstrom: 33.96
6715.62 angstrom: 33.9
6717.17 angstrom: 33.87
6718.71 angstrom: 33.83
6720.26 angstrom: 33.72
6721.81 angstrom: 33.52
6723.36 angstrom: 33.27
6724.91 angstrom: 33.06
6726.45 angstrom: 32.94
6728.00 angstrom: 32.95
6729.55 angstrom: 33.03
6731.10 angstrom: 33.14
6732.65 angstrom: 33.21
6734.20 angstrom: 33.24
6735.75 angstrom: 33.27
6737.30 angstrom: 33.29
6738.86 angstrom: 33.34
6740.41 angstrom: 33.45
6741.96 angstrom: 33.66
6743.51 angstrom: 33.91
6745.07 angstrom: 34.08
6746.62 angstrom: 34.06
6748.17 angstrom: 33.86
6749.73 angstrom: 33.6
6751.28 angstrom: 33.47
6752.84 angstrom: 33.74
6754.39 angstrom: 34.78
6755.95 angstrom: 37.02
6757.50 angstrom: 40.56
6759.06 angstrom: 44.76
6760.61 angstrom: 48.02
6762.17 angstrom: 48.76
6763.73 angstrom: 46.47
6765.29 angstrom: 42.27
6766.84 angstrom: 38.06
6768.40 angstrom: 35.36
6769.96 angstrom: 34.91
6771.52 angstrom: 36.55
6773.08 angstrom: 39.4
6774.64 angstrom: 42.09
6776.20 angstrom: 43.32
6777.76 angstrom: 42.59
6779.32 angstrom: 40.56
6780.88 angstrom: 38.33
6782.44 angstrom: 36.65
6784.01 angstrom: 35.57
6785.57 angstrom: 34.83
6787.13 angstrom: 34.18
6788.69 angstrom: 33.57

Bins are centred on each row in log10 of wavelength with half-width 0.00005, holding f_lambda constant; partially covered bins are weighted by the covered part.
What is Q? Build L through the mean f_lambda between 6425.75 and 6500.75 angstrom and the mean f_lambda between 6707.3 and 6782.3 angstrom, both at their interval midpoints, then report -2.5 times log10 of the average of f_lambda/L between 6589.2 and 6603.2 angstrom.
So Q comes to -0.161 mag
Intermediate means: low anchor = 35.4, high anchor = 36.3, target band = 41.5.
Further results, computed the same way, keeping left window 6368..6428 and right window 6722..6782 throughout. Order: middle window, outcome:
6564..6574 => 0.05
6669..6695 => 0.09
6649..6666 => 0.07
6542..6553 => 0.06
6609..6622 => -0.22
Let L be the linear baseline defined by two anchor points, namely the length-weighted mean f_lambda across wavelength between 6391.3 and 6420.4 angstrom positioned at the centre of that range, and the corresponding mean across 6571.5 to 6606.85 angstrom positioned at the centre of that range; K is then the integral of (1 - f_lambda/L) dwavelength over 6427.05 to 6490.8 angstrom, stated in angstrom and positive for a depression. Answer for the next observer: 3.4 angstrom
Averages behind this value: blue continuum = 35.6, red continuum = 42.5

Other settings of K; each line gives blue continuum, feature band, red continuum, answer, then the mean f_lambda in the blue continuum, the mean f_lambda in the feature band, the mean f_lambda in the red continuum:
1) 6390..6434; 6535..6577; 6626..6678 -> 2.6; 35.5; 34.2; 37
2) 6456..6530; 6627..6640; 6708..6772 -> -3.0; 35.5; 43.9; 35.6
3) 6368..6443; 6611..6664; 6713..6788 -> -4.5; 35.5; 39.2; 36.4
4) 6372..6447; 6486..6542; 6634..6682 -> -0.4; 35.5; 35.2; 34.2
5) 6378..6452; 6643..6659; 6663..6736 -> -0.2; 35.5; 34.3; 33.7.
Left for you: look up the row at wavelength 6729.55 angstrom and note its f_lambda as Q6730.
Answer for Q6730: 33.03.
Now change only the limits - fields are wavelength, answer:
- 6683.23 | 33.62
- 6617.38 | 32.87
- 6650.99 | 34.21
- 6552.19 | 34.27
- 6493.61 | 34.73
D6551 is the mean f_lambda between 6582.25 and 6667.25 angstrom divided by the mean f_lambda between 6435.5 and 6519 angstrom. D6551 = 1.2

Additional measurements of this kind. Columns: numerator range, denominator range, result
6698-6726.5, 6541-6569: 0.99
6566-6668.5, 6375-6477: 1.18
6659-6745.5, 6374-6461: 0.95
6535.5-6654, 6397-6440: 1.14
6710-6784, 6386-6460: 1.03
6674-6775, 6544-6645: 0.84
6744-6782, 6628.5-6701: 1.11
